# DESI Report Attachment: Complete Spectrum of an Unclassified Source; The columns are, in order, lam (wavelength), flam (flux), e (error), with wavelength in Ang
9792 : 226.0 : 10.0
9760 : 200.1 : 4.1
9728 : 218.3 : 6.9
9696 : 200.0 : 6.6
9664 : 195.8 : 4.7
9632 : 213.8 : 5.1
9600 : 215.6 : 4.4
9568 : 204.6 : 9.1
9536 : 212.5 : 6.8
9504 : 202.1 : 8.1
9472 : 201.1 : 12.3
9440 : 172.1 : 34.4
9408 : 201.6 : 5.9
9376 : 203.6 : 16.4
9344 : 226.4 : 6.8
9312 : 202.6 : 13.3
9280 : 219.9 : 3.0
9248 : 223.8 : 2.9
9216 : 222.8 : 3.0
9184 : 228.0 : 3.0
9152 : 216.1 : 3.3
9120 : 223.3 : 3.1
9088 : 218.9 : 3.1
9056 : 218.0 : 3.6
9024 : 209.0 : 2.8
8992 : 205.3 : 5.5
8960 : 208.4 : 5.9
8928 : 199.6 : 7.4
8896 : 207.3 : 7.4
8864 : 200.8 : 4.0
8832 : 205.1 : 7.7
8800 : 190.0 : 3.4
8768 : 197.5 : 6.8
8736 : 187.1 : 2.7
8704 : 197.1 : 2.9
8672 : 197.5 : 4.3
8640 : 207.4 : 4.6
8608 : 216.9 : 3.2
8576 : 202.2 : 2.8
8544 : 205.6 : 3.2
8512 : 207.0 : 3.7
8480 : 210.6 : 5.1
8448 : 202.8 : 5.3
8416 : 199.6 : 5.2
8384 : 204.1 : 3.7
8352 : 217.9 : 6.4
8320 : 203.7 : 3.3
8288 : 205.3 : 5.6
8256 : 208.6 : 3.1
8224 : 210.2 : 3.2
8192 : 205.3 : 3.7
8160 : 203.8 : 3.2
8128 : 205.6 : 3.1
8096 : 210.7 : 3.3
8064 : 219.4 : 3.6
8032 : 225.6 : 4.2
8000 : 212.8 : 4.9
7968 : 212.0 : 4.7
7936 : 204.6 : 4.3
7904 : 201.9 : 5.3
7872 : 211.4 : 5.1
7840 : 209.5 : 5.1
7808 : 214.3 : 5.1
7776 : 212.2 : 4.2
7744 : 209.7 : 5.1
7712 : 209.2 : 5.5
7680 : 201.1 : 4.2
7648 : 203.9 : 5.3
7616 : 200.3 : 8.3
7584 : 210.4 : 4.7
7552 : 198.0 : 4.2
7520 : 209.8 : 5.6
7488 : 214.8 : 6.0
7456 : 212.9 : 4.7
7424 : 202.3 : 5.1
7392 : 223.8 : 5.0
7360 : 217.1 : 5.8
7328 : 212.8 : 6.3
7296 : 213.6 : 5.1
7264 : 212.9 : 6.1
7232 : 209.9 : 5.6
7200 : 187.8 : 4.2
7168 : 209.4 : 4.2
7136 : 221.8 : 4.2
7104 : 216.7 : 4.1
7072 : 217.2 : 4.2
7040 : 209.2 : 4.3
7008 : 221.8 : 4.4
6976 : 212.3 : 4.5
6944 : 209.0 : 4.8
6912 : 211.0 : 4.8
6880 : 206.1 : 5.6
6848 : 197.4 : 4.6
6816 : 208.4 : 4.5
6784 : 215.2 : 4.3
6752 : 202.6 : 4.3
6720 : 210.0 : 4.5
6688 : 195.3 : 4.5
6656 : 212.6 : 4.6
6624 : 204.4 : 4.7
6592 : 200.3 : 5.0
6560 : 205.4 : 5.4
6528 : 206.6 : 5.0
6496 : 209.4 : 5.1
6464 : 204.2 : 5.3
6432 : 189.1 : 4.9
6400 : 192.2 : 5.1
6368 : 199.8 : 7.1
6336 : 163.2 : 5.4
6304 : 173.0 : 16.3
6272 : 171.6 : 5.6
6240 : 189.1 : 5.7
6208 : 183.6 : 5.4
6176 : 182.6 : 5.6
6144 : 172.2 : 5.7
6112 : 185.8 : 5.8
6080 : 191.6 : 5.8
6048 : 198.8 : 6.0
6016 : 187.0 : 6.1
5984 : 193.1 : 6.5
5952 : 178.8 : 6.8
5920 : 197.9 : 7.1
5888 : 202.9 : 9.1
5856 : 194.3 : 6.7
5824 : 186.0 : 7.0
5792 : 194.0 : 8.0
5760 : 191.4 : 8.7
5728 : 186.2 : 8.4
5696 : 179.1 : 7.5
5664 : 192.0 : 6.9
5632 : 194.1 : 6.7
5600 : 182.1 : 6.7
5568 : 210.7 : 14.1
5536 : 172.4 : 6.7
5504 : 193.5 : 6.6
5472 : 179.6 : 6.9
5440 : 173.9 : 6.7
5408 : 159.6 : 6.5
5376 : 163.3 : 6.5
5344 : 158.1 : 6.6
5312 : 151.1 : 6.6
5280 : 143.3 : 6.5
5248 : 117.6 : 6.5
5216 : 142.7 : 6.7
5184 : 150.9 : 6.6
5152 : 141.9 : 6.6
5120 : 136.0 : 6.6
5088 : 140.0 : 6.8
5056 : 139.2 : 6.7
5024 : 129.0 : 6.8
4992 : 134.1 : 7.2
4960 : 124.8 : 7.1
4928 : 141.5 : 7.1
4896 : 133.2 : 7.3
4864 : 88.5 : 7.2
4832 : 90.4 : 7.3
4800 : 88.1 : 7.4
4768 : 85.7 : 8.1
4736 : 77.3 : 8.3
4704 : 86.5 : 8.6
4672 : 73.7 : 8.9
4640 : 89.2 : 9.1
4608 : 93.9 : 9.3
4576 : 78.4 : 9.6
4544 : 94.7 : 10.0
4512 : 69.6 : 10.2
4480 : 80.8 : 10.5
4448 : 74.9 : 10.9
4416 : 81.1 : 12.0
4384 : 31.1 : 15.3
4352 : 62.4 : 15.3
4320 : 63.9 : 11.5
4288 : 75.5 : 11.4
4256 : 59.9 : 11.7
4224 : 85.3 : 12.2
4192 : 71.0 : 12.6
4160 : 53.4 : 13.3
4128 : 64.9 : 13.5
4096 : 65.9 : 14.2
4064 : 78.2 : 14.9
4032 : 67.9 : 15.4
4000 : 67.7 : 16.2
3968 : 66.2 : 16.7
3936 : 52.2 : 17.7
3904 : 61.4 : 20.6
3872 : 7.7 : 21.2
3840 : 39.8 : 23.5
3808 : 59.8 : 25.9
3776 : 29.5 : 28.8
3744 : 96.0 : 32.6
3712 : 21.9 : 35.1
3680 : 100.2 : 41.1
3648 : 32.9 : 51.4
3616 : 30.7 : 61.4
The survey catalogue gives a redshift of 0.22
